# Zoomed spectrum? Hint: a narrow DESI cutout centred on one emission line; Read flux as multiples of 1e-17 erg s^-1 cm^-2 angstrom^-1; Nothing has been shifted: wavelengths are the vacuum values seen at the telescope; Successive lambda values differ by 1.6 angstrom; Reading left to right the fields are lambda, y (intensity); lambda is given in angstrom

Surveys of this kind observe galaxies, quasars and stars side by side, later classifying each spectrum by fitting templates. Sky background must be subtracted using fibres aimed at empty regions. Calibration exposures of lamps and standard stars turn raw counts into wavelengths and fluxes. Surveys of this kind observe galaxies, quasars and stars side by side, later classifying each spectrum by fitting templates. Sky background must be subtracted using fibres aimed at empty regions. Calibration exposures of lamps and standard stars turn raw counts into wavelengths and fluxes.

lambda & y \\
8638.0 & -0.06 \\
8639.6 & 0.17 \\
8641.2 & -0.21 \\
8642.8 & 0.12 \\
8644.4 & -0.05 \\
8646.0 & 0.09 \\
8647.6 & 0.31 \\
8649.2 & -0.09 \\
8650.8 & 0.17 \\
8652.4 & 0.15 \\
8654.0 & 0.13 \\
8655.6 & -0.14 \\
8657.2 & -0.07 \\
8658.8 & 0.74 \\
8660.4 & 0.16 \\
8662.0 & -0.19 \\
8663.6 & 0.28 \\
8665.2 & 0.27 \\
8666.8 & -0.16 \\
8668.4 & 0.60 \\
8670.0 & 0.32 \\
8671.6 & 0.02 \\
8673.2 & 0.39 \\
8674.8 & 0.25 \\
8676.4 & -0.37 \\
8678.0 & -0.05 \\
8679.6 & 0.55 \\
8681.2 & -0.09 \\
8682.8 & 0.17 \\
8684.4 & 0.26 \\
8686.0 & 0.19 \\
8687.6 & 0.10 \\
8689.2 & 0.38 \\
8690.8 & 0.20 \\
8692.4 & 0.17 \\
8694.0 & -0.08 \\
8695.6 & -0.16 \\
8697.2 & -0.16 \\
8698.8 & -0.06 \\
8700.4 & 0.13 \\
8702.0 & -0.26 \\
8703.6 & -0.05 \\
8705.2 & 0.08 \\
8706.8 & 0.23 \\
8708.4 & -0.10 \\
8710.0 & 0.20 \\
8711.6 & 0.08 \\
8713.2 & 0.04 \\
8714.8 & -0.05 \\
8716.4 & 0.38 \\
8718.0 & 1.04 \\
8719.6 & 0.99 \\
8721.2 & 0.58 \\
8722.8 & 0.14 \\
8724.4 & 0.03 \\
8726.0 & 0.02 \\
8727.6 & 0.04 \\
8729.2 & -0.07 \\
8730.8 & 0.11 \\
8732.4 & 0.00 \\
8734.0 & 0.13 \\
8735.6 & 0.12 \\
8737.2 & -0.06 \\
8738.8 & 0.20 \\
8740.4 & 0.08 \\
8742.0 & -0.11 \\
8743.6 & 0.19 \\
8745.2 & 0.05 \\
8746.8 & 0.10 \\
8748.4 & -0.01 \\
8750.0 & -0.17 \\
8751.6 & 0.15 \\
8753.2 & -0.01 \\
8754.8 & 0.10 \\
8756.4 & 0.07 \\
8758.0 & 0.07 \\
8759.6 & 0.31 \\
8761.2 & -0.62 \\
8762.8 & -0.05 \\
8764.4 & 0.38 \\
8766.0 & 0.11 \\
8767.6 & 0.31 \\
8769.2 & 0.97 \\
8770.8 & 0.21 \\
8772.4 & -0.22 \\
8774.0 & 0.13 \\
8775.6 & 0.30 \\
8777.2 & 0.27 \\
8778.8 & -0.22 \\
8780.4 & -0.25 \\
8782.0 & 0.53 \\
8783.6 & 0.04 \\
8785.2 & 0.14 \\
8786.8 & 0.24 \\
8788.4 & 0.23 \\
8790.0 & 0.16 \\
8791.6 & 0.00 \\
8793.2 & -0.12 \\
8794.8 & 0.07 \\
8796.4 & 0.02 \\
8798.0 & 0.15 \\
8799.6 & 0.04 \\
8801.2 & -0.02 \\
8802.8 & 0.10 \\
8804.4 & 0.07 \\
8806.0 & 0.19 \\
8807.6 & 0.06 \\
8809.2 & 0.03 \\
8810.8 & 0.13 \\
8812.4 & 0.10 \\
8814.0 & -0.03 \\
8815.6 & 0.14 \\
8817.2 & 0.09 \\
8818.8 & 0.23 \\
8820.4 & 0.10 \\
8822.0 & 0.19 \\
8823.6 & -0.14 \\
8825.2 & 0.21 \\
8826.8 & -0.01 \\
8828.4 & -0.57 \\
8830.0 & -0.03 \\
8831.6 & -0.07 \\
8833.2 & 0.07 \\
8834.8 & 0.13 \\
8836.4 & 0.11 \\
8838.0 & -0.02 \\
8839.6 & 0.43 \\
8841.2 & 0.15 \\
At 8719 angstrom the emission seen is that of H-beta 4861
